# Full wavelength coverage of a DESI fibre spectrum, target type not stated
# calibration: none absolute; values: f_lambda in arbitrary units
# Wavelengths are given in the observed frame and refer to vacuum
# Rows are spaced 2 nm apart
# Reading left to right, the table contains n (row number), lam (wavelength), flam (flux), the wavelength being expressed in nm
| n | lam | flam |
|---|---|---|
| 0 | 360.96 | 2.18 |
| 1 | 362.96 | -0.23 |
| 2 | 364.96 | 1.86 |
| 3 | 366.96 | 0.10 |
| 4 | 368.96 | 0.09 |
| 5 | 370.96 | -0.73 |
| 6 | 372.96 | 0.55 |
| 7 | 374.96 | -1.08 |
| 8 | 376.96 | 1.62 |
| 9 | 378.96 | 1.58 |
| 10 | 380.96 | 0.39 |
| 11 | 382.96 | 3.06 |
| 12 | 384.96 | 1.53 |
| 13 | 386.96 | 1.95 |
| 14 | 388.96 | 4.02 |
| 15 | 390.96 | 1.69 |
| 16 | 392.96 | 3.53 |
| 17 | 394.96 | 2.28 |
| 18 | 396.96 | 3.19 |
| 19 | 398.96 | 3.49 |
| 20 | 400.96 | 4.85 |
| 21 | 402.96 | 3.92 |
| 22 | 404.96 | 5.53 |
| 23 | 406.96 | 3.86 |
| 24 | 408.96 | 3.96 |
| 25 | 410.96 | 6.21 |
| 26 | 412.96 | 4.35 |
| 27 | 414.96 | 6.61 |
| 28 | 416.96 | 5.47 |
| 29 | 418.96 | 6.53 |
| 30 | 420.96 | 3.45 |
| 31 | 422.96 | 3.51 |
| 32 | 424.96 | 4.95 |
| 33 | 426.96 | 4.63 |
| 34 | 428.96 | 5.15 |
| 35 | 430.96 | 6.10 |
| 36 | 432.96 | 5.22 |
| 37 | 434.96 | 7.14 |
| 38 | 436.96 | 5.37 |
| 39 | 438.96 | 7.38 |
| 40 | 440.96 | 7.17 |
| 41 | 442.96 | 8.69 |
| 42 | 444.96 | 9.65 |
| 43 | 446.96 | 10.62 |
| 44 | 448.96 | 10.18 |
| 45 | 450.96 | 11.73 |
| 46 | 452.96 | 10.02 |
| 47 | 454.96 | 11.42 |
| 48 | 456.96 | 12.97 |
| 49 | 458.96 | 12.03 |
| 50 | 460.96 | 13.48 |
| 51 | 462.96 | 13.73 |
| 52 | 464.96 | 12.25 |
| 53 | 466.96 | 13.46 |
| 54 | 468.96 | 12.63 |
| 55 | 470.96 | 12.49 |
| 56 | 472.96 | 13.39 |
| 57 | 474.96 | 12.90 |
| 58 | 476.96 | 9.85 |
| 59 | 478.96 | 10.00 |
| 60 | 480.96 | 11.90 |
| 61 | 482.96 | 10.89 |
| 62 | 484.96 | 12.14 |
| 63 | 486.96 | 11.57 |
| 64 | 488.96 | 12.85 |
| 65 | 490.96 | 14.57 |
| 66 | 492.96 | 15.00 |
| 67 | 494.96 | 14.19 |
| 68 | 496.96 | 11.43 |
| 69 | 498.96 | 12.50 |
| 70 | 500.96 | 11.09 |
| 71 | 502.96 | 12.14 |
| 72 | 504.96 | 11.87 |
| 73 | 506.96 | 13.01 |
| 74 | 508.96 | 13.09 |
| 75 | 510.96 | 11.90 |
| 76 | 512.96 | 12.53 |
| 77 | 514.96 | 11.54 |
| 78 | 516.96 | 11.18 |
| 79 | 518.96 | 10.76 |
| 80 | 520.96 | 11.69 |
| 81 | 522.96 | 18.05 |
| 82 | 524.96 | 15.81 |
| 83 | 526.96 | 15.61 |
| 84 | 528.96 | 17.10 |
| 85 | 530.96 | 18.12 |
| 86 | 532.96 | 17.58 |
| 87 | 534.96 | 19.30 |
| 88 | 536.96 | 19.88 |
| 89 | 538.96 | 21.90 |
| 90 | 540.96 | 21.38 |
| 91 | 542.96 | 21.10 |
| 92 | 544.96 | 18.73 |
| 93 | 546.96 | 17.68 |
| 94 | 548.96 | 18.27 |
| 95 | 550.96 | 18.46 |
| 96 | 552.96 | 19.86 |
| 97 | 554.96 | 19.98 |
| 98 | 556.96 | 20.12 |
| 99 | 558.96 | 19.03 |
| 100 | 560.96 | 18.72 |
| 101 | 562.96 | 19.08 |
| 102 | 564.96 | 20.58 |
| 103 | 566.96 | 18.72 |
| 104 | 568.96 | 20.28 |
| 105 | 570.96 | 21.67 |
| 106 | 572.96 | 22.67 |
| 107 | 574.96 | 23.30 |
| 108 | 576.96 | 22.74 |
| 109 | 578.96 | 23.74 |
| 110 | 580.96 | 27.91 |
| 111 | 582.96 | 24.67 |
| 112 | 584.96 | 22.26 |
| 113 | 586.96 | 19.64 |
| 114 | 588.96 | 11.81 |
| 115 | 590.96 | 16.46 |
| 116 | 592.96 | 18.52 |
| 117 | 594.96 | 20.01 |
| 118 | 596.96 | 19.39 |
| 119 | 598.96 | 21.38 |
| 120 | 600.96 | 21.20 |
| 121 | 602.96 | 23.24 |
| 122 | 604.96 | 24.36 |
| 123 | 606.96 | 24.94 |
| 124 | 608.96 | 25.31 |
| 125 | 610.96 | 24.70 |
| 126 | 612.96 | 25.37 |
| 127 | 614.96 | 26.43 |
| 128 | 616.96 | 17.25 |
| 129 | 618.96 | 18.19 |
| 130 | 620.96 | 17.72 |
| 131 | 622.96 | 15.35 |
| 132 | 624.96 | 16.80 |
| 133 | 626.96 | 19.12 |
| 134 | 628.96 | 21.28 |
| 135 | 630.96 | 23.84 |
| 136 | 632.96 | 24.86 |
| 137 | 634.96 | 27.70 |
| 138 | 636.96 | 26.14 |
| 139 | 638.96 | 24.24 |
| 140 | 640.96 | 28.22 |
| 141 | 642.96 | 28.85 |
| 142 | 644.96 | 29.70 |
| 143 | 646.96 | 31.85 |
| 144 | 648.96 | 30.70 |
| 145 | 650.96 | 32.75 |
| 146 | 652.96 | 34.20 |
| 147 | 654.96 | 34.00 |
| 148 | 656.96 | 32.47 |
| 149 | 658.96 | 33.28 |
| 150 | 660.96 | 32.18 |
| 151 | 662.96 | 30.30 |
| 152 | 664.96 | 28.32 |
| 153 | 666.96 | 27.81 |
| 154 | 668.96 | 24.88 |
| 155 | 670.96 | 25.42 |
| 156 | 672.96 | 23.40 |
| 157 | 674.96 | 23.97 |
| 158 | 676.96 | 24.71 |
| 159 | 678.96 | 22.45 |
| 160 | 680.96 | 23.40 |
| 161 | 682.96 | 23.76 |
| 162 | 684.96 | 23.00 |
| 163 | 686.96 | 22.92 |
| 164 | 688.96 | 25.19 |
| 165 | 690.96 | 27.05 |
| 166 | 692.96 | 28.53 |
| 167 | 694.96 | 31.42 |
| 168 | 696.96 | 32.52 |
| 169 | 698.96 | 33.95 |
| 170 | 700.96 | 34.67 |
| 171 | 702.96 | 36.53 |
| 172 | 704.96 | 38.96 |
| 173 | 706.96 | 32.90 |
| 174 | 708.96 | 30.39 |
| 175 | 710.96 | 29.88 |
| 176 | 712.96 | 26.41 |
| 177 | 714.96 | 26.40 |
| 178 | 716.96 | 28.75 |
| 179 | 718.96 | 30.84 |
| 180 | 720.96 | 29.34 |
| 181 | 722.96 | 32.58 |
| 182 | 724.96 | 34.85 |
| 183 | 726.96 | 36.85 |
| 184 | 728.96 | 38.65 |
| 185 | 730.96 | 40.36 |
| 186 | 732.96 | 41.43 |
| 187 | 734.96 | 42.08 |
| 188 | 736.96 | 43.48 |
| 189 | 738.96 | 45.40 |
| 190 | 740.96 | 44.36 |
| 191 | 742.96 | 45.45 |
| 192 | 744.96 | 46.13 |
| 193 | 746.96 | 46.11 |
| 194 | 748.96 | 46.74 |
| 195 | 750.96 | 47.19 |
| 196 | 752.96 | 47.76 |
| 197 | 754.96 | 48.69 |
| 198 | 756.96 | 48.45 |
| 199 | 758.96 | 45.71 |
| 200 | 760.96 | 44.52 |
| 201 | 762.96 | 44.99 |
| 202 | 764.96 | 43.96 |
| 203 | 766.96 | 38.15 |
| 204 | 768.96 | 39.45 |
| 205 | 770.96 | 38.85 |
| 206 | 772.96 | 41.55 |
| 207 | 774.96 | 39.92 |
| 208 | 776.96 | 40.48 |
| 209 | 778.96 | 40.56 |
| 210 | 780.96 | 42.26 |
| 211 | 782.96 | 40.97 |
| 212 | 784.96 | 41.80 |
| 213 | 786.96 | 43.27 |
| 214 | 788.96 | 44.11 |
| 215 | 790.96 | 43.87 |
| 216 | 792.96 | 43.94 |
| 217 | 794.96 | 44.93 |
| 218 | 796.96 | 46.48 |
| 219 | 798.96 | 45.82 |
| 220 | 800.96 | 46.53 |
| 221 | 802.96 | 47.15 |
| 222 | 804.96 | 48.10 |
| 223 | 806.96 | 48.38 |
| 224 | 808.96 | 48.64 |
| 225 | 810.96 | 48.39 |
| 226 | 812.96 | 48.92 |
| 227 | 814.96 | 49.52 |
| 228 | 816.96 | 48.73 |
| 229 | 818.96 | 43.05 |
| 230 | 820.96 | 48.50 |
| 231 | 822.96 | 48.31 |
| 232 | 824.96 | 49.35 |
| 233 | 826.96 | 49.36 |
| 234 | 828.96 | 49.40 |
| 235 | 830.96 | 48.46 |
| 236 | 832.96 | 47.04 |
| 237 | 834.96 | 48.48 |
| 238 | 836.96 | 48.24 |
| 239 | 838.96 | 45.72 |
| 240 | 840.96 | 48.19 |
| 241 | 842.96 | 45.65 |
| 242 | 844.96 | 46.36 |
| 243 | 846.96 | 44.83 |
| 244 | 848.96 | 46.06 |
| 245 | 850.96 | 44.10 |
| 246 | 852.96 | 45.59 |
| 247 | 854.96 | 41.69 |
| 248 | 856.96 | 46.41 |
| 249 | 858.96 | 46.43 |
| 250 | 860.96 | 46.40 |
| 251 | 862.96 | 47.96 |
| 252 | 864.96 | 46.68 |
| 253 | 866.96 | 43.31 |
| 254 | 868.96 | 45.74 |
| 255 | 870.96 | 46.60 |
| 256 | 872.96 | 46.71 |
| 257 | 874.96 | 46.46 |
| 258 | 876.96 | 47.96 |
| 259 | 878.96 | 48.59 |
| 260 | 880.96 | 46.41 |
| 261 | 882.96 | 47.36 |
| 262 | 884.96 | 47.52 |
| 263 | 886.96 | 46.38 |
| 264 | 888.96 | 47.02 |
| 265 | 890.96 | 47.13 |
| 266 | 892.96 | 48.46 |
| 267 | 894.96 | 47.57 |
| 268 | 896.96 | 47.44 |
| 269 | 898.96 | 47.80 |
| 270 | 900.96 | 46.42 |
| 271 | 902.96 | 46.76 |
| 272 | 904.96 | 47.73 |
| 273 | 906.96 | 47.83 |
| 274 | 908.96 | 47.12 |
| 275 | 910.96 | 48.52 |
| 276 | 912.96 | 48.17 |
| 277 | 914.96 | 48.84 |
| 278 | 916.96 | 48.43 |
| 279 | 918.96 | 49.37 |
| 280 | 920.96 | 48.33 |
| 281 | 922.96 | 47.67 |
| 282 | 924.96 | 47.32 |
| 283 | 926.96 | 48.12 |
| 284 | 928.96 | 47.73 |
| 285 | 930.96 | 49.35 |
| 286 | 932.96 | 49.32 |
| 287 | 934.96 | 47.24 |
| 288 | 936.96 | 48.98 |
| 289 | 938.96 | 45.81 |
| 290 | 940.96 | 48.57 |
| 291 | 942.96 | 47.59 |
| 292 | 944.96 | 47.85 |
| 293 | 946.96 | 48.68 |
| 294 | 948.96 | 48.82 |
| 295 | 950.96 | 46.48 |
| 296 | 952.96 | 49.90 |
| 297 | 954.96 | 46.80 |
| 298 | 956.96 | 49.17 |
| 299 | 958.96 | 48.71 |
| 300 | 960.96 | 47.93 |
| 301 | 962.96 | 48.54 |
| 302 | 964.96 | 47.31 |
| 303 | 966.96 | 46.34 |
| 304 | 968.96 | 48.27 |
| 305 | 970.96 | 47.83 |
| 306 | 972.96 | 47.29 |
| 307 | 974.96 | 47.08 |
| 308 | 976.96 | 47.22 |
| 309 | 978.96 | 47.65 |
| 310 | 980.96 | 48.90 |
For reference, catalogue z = 0.000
